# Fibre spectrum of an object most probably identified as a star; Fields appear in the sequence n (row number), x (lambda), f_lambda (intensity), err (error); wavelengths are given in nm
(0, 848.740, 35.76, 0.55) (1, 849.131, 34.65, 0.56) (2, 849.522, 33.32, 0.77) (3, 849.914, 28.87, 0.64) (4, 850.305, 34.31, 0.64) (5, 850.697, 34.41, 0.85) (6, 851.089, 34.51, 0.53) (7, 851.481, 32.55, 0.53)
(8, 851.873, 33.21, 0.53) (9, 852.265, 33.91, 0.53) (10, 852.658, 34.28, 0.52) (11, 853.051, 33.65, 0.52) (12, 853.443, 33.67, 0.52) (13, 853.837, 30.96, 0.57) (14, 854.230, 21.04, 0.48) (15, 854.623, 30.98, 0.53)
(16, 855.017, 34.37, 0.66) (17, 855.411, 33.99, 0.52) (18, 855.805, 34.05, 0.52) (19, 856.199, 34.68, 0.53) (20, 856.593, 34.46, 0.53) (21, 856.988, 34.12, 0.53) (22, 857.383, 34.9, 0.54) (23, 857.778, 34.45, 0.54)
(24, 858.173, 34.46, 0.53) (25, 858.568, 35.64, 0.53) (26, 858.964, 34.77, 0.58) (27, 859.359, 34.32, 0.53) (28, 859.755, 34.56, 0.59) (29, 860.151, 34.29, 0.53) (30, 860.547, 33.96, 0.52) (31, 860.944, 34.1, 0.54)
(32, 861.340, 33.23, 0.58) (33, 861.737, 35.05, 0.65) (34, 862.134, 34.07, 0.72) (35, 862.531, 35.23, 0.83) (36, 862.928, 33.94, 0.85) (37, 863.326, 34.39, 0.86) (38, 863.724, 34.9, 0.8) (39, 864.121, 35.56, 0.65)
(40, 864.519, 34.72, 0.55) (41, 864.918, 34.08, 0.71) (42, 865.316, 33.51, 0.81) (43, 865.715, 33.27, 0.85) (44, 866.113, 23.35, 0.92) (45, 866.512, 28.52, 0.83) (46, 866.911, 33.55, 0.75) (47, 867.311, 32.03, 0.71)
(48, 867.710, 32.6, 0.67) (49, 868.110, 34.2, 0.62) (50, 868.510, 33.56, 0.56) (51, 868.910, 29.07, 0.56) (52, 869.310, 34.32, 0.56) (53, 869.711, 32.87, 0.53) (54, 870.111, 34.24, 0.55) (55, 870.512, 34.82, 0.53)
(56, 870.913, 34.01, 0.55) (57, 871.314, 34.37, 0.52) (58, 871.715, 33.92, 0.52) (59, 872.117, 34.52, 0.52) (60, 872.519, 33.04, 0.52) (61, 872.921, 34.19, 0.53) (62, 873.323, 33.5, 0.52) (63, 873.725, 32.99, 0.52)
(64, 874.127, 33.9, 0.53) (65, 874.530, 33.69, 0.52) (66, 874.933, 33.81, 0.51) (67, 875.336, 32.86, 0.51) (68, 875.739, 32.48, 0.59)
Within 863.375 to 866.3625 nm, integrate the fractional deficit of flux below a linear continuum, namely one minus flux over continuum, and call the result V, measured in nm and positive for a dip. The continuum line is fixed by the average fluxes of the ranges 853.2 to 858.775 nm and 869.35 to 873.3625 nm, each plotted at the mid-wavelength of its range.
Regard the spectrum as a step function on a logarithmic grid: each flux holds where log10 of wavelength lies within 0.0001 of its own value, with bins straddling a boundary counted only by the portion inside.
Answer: 0.07 nm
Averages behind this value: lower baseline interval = 33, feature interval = 32.8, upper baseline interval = 34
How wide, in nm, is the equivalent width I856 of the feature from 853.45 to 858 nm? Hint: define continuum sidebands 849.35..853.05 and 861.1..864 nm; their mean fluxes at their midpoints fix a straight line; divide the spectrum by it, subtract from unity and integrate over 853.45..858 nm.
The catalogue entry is 0.15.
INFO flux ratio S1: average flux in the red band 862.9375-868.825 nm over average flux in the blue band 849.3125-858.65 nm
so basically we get 1.0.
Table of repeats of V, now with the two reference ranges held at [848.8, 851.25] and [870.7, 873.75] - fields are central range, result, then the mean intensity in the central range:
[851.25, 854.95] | 0.20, 31.7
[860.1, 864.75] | -0.11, 34.5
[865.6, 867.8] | 0.22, 30.4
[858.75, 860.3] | -0.04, 34.5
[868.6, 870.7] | 0.05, 33.1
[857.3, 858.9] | -0.06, 34.8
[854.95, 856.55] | -0.03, 34.3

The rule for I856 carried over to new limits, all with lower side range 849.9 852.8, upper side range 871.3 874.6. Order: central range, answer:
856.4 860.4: -0.12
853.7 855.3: 0.19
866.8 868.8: 0.04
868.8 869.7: 0.04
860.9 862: -0.02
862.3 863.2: -0.02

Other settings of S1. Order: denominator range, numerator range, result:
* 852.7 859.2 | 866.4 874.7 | 1.00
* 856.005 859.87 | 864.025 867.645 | 0.92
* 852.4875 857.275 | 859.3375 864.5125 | 1.06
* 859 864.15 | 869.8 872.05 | 0.99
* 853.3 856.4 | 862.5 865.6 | 1.09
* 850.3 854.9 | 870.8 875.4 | 1.05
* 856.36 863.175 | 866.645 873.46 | 0.97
